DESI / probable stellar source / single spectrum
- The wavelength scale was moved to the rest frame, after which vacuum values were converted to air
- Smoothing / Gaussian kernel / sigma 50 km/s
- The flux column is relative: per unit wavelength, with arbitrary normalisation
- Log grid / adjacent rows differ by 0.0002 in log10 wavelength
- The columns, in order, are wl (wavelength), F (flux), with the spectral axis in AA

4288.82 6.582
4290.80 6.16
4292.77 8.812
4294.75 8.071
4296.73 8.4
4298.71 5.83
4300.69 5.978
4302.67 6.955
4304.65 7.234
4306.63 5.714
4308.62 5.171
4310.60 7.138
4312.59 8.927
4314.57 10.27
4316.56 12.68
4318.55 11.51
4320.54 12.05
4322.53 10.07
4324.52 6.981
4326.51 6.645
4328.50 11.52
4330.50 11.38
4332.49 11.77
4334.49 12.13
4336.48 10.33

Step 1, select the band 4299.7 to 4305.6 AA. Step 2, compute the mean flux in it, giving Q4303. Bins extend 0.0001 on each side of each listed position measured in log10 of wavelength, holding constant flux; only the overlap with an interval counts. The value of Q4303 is 6.72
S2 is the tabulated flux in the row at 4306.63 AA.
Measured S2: 5.714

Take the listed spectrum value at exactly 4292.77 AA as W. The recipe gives 8.812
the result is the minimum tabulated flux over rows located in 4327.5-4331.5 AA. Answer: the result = 11.38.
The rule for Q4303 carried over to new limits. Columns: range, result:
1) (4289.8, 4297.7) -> 7.86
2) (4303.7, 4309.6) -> 6.03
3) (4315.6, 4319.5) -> 12.1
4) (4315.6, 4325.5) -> 10.7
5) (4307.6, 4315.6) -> 7.89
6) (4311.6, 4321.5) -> 11.1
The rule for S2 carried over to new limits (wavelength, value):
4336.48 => 10.33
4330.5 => 11.38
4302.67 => 6.955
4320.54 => 12.05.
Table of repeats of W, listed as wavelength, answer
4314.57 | 10.27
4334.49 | 12.13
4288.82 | 6.582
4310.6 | 7.138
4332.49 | 11.77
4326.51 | 6.645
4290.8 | 6.16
